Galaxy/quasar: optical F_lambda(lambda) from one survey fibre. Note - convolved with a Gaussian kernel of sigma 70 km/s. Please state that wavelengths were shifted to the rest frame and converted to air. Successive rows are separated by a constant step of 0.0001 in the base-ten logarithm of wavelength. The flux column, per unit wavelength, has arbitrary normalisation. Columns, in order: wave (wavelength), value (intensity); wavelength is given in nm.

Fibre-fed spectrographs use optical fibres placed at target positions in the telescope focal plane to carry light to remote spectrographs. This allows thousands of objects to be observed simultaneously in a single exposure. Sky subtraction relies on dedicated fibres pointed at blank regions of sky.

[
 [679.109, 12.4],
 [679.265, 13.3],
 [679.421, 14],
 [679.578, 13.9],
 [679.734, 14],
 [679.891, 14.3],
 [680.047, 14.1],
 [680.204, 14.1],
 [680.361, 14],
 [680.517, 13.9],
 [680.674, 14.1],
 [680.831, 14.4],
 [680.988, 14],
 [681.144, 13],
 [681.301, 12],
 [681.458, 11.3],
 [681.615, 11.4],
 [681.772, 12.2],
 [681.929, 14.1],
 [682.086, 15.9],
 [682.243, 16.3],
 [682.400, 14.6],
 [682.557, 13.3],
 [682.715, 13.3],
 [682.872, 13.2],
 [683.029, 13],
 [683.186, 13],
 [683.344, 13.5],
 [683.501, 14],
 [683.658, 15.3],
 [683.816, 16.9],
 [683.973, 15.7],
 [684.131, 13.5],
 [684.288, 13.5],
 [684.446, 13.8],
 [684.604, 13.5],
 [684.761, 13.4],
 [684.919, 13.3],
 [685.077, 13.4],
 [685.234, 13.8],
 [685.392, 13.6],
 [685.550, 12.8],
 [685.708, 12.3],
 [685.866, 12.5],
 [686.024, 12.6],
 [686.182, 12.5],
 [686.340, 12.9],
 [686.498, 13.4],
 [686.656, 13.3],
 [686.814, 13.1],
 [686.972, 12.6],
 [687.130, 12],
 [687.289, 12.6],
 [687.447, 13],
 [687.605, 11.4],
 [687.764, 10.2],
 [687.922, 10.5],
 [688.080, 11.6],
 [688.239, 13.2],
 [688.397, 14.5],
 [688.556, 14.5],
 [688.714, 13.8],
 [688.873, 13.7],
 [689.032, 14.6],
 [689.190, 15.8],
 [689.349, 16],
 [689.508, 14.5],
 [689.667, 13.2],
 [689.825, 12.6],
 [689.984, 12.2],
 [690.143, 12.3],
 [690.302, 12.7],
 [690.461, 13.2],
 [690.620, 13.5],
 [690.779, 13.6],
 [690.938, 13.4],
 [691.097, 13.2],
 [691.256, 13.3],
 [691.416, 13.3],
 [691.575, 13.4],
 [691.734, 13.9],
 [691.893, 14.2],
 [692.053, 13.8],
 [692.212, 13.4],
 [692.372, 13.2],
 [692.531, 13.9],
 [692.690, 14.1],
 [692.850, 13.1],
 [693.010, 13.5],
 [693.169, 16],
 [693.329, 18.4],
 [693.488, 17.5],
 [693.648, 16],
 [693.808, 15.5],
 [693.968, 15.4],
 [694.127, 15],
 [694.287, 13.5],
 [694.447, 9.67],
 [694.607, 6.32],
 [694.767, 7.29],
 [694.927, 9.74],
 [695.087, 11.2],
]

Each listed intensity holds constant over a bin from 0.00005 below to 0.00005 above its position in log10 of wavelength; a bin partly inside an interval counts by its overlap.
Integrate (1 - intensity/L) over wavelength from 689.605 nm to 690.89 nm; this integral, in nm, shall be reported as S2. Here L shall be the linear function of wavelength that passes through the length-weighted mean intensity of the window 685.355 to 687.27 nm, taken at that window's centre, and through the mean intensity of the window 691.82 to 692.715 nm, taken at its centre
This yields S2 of 0.05 nm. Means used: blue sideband 12.8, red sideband 13.7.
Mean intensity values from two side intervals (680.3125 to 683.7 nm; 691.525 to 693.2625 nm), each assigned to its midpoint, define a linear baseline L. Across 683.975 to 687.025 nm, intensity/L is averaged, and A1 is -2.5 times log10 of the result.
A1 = 0.04 mag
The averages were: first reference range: 13.6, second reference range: 13.9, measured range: 13.2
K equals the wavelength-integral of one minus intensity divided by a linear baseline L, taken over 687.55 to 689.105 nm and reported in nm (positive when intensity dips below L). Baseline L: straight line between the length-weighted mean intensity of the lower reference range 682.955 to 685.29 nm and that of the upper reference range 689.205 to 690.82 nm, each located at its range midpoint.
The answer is 0.09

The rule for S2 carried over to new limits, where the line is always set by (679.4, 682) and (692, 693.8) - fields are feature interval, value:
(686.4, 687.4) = 0.093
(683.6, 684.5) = -0.063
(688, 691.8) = 0.242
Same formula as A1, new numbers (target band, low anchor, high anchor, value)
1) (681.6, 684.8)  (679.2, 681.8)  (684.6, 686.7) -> -0.06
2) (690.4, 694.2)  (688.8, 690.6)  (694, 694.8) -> -0.19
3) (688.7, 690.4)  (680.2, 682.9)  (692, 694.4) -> 0.05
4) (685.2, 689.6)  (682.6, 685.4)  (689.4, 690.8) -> 0.03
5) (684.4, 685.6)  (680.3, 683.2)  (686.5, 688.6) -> -0.04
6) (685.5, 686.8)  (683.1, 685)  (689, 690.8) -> 0.09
